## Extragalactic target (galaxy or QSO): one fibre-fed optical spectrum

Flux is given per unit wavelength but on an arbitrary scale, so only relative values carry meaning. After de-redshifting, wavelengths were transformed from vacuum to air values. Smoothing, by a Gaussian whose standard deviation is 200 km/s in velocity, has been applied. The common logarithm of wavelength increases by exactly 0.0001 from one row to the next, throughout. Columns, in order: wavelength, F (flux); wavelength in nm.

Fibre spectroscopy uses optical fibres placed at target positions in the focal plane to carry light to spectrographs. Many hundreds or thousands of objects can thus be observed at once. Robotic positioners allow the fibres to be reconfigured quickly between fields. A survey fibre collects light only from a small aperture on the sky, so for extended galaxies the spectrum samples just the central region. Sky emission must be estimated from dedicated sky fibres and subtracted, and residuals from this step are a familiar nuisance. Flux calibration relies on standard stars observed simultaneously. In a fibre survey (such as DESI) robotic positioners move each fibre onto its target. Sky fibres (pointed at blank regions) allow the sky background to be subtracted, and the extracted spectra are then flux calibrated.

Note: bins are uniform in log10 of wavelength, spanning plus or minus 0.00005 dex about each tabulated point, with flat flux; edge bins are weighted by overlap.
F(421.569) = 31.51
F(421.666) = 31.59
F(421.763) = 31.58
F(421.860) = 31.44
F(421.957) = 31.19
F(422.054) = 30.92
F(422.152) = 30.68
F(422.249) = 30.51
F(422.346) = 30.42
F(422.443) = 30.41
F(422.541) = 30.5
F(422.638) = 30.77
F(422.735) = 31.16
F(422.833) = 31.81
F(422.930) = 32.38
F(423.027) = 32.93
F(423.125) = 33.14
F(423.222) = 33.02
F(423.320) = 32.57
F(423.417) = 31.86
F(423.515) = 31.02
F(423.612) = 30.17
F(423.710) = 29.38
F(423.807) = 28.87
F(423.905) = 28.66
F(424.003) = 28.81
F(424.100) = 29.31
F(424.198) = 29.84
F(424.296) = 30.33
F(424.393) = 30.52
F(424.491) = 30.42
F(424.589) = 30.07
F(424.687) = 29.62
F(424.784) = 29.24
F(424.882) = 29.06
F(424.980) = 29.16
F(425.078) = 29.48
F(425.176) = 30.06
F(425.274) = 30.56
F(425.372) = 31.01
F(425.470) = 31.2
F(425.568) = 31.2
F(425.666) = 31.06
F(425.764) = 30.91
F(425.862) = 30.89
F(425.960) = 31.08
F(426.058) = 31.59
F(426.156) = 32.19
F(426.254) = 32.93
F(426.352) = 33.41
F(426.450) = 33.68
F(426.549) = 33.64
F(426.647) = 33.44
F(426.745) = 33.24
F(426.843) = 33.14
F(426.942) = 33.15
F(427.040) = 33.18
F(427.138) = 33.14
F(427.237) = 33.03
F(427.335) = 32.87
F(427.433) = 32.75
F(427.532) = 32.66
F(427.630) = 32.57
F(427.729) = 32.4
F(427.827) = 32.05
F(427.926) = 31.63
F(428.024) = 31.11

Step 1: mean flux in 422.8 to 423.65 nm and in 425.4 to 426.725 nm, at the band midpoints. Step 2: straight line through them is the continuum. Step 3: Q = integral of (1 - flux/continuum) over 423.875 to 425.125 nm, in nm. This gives 0.099 nm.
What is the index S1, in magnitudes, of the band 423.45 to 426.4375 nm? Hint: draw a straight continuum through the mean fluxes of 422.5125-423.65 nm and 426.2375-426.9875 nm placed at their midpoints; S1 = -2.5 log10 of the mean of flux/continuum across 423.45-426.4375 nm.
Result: 0.07 mag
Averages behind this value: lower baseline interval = 31.8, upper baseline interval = 33.3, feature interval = 30.5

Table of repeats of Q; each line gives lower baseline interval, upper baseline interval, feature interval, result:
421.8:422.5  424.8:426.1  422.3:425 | 0.009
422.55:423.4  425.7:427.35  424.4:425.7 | 0.092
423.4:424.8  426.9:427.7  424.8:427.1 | -0.003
